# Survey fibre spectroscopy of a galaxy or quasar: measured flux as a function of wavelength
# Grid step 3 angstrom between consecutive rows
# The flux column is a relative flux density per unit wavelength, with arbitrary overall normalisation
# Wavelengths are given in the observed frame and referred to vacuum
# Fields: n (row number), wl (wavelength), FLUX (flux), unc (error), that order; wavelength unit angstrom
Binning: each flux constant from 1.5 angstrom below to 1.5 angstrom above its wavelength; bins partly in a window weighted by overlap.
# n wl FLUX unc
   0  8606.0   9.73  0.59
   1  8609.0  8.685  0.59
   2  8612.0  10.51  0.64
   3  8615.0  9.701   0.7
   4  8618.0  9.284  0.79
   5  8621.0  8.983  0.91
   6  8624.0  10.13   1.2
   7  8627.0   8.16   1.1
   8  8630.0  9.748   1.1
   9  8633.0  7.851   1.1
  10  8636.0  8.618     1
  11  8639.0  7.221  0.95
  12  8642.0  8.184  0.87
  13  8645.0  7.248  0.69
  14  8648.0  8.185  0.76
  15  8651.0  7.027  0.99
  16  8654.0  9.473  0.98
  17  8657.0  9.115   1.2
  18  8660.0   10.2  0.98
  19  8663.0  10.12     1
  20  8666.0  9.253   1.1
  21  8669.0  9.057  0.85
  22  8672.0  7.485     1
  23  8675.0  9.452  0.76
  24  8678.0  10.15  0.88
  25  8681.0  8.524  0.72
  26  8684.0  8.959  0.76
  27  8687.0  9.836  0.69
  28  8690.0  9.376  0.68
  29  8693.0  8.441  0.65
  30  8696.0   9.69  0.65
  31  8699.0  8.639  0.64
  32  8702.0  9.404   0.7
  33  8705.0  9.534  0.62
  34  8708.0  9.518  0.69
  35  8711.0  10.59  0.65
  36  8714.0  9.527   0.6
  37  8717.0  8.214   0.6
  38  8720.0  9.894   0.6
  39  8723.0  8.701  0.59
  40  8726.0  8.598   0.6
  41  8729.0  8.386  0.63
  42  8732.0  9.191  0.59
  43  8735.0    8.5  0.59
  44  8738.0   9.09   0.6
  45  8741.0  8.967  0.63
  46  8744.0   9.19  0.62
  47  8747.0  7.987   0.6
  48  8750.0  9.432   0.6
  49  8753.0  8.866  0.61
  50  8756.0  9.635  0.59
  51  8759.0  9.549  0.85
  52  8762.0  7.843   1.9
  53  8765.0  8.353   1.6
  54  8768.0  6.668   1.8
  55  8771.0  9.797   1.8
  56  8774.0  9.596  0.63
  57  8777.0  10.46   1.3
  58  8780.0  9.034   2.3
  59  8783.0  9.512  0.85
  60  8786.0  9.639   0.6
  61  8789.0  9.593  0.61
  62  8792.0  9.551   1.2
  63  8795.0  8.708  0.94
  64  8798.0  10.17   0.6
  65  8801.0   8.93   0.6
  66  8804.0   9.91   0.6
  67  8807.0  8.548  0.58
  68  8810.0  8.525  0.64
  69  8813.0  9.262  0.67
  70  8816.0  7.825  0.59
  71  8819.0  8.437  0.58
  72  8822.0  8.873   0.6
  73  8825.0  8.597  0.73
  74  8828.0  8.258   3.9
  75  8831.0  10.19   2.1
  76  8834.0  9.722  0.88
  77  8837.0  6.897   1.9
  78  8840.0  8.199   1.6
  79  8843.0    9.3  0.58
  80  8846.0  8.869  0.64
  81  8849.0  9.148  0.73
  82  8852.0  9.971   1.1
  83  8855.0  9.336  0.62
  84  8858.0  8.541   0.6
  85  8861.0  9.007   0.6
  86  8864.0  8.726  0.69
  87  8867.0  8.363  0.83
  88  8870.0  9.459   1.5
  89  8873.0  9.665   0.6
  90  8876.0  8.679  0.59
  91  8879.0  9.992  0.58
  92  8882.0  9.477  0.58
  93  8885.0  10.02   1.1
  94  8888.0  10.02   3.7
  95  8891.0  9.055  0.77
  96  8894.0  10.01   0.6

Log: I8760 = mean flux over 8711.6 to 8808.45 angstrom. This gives 9.08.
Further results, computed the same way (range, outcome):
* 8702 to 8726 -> 9.37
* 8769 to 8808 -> 9.47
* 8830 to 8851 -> 8.9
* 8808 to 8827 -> 8.58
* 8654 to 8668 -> 9.63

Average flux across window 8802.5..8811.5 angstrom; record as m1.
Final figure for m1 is 8.99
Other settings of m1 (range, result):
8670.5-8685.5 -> 8.91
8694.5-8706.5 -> 9.32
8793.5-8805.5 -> 9.43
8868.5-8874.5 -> 9.56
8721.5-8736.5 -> 8.68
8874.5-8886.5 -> 9.54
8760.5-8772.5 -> 8.17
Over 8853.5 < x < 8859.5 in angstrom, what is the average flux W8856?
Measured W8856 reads 8.94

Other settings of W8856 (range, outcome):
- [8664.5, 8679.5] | 9.08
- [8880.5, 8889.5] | 9.84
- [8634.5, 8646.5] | 7.82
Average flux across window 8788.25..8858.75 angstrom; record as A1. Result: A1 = 8.97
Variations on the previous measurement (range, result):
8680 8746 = 9.12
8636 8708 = 8.9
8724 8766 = 8.83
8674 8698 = 9.29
